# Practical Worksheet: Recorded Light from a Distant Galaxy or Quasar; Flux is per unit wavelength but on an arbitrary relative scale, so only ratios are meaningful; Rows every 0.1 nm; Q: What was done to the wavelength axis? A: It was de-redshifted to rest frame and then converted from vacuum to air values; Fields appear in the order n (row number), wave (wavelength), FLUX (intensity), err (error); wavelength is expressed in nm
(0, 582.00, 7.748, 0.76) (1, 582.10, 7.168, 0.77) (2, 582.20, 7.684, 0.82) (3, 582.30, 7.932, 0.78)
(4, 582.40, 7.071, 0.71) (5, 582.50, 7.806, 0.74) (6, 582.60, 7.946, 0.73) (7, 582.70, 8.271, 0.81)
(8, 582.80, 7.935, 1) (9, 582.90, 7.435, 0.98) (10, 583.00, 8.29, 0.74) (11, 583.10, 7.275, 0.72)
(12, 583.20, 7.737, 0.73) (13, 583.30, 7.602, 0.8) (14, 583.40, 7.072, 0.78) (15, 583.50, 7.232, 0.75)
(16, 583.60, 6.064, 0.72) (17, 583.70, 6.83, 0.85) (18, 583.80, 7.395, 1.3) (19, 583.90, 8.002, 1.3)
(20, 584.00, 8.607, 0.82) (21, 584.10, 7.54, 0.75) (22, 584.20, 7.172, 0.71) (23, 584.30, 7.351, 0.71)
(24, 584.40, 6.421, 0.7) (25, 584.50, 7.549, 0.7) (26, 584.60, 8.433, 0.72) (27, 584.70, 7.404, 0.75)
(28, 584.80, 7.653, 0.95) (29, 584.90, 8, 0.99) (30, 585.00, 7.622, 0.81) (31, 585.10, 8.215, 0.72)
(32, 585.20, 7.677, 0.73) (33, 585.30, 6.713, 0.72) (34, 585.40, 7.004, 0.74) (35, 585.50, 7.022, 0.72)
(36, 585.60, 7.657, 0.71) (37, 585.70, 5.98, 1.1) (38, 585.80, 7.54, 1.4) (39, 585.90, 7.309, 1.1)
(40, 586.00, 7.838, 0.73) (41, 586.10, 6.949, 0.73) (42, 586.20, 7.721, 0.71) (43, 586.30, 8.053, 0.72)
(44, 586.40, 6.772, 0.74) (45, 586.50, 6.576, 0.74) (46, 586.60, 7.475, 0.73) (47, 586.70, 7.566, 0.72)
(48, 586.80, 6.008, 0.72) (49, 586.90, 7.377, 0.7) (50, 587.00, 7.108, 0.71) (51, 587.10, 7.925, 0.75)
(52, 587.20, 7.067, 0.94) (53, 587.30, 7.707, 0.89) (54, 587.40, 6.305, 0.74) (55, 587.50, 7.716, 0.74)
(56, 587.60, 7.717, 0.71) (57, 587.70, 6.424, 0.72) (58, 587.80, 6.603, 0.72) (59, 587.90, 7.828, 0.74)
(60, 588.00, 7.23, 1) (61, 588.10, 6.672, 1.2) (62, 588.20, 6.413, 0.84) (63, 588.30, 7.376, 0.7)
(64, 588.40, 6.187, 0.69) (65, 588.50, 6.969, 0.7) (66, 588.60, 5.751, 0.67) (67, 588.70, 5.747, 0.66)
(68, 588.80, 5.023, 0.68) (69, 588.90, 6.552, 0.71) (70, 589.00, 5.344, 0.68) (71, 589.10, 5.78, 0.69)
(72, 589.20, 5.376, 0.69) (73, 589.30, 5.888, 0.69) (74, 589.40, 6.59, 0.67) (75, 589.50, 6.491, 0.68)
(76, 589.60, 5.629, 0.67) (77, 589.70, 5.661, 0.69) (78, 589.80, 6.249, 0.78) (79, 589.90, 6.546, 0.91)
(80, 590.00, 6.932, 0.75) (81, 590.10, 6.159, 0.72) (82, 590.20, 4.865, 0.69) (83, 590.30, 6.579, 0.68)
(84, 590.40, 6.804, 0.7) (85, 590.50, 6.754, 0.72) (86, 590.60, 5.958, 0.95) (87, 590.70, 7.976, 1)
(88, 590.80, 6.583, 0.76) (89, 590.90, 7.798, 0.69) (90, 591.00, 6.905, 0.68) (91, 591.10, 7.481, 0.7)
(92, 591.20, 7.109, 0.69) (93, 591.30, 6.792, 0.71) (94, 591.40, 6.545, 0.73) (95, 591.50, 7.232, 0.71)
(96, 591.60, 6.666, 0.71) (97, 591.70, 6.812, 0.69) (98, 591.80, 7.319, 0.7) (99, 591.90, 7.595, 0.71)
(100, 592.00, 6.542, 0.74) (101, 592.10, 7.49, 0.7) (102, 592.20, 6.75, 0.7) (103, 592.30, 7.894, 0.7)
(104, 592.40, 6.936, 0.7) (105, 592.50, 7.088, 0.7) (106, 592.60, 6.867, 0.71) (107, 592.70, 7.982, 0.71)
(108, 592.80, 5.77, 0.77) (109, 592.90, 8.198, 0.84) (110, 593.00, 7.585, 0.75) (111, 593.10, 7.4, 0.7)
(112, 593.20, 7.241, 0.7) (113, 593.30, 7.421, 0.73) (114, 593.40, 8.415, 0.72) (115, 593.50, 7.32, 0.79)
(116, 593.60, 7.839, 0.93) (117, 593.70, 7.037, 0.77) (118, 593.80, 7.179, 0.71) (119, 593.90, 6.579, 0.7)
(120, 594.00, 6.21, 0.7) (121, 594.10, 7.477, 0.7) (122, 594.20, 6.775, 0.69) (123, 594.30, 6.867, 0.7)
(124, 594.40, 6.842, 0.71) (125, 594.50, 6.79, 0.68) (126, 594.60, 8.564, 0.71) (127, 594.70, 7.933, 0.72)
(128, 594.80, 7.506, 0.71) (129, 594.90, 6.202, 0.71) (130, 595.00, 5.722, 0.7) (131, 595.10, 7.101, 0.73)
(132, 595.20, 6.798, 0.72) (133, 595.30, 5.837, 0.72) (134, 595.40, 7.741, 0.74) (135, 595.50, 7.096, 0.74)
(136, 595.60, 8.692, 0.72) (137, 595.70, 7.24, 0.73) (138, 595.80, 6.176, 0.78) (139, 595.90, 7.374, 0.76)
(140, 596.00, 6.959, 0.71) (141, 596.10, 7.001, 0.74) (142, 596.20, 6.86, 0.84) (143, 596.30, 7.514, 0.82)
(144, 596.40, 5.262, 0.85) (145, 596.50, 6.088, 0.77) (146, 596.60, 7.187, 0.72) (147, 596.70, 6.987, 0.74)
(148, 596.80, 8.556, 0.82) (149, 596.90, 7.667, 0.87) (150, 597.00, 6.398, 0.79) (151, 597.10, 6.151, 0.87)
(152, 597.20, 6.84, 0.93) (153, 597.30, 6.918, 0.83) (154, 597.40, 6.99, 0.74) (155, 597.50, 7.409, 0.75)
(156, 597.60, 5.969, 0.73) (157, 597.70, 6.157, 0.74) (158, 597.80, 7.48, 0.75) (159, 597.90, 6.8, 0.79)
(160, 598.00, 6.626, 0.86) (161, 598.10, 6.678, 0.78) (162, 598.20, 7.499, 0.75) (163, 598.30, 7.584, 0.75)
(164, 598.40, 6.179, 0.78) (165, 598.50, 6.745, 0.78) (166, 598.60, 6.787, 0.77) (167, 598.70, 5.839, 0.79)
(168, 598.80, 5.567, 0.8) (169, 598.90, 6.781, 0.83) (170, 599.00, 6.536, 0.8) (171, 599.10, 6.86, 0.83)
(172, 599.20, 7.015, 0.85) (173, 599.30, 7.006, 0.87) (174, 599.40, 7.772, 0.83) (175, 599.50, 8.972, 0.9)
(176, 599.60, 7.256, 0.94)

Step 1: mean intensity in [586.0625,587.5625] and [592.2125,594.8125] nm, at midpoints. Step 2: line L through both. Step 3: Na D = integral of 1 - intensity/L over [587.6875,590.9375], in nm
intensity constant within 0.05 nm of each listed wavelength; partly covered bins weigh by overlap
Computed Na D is 0.390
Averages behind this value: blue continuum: 7.23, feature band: 6.38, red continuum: 7.29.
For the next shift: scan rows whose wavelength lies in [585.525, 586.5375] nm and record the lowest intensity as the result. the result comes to 5.98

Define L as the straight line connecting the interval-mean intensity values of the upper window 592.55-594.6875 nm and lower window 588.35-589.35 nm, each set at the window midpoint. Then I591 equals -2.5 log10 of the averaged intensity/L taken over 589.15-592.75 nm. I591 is -0.04 mag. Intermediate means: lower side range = 5.86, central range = 6.75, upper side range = 7.27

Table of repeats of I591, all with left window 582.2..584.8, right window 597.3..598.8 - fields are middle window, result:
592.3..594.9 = -0.04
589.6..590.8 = 0.13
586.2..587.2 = 0.02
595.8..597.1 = -0.02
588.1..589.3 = 0.19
